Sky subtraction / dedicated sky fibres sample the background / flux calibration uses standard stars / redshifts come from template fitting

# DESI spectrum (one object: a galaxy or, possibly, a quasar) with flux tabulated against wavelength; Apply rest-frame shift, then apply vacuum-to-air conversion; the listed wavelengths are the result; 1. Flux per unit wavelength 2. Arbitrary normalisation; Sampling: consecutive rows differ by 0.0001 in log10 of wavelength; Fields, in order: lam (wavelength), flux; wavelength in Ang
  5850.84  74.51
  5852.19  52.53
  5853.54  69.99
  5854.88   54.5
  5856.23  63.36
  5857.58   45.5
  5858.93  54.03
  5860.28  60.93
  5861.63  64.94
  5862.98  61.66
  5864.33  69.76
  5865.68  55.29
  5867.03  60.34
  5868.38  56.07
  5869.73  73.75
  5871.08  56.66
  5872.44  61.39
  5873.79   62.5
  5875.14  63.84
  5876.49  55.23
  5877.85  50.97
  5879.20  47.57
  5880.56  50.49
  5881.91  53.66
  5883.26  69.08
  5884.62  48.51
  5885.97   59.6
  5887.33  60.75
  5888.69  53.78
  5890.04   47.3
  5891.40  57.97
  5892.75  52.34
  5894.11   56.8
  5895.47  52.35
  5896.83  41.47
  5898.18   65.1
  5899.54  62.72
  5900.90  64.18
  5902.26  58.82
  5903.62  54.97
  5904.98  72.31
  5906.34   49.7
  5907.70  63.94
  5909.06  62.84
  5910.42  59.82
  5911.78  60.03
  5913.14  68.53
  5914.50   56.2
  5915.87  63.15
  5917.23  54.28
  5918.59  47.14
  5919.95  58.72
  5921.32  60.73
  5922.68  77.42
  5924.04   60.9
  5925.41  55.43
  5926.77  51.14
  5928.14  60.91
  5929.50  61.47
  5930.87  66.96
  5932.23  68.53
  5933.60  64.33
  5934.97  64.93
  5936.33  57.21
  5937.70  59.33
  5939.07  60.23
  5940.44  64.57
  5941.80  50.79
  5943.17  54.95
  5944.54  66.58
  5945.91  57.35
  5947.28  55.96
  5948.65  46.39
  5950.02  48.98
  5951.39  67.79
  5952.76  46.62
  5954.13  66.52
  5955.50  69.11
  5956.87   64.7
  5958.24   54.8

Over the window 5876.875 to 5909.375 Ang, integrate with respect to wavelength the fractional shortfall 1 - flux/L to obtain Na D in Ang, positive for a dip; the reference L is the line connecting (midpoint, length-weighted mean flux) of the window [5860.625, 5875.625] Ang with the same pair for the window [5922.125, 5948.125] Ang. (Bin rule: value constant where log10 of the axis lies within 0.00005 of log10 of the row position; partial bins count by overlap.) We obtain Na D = 2.8 Ang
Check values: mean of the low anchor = 62.3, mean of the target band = 56.5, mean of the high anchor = 60.8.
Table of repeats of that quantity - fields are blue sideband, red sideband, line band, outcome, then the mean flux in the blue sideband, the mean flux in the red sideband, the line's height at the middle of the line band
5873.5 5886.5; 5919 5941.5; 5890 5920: 0.38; 55.9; 61.7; 58.8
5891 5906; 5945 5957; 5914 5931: -0.41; 57.9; 58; 58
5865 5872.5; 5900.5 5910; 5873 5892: 1.50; 60.5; 60.8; 60.6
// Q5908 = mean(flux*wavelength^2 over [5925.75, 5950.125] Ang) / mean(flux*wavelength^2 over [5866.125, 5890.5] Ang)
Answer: 1.1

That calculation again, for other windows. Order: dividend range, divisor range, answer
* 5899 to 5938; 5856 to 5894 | 1.07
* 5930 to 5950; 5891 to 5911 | 1.03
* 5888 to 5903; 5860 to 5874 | 0.91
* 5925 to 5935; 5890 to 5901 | 1.12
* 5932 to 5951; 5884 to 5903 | 1.06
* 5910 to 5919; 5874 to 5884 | 1.06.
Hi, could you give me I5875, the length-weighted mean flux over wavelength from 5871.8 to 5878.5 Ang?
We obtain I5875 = 58.8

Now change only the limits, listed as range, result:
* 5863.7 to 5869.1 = 60.4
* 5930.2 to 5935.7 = 66.2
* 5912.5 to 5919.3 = 57.8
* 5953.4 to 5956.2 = 67.5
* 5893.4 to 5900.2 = 55.6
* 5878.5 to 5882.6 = 50.7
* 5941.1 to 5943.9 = 53.3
